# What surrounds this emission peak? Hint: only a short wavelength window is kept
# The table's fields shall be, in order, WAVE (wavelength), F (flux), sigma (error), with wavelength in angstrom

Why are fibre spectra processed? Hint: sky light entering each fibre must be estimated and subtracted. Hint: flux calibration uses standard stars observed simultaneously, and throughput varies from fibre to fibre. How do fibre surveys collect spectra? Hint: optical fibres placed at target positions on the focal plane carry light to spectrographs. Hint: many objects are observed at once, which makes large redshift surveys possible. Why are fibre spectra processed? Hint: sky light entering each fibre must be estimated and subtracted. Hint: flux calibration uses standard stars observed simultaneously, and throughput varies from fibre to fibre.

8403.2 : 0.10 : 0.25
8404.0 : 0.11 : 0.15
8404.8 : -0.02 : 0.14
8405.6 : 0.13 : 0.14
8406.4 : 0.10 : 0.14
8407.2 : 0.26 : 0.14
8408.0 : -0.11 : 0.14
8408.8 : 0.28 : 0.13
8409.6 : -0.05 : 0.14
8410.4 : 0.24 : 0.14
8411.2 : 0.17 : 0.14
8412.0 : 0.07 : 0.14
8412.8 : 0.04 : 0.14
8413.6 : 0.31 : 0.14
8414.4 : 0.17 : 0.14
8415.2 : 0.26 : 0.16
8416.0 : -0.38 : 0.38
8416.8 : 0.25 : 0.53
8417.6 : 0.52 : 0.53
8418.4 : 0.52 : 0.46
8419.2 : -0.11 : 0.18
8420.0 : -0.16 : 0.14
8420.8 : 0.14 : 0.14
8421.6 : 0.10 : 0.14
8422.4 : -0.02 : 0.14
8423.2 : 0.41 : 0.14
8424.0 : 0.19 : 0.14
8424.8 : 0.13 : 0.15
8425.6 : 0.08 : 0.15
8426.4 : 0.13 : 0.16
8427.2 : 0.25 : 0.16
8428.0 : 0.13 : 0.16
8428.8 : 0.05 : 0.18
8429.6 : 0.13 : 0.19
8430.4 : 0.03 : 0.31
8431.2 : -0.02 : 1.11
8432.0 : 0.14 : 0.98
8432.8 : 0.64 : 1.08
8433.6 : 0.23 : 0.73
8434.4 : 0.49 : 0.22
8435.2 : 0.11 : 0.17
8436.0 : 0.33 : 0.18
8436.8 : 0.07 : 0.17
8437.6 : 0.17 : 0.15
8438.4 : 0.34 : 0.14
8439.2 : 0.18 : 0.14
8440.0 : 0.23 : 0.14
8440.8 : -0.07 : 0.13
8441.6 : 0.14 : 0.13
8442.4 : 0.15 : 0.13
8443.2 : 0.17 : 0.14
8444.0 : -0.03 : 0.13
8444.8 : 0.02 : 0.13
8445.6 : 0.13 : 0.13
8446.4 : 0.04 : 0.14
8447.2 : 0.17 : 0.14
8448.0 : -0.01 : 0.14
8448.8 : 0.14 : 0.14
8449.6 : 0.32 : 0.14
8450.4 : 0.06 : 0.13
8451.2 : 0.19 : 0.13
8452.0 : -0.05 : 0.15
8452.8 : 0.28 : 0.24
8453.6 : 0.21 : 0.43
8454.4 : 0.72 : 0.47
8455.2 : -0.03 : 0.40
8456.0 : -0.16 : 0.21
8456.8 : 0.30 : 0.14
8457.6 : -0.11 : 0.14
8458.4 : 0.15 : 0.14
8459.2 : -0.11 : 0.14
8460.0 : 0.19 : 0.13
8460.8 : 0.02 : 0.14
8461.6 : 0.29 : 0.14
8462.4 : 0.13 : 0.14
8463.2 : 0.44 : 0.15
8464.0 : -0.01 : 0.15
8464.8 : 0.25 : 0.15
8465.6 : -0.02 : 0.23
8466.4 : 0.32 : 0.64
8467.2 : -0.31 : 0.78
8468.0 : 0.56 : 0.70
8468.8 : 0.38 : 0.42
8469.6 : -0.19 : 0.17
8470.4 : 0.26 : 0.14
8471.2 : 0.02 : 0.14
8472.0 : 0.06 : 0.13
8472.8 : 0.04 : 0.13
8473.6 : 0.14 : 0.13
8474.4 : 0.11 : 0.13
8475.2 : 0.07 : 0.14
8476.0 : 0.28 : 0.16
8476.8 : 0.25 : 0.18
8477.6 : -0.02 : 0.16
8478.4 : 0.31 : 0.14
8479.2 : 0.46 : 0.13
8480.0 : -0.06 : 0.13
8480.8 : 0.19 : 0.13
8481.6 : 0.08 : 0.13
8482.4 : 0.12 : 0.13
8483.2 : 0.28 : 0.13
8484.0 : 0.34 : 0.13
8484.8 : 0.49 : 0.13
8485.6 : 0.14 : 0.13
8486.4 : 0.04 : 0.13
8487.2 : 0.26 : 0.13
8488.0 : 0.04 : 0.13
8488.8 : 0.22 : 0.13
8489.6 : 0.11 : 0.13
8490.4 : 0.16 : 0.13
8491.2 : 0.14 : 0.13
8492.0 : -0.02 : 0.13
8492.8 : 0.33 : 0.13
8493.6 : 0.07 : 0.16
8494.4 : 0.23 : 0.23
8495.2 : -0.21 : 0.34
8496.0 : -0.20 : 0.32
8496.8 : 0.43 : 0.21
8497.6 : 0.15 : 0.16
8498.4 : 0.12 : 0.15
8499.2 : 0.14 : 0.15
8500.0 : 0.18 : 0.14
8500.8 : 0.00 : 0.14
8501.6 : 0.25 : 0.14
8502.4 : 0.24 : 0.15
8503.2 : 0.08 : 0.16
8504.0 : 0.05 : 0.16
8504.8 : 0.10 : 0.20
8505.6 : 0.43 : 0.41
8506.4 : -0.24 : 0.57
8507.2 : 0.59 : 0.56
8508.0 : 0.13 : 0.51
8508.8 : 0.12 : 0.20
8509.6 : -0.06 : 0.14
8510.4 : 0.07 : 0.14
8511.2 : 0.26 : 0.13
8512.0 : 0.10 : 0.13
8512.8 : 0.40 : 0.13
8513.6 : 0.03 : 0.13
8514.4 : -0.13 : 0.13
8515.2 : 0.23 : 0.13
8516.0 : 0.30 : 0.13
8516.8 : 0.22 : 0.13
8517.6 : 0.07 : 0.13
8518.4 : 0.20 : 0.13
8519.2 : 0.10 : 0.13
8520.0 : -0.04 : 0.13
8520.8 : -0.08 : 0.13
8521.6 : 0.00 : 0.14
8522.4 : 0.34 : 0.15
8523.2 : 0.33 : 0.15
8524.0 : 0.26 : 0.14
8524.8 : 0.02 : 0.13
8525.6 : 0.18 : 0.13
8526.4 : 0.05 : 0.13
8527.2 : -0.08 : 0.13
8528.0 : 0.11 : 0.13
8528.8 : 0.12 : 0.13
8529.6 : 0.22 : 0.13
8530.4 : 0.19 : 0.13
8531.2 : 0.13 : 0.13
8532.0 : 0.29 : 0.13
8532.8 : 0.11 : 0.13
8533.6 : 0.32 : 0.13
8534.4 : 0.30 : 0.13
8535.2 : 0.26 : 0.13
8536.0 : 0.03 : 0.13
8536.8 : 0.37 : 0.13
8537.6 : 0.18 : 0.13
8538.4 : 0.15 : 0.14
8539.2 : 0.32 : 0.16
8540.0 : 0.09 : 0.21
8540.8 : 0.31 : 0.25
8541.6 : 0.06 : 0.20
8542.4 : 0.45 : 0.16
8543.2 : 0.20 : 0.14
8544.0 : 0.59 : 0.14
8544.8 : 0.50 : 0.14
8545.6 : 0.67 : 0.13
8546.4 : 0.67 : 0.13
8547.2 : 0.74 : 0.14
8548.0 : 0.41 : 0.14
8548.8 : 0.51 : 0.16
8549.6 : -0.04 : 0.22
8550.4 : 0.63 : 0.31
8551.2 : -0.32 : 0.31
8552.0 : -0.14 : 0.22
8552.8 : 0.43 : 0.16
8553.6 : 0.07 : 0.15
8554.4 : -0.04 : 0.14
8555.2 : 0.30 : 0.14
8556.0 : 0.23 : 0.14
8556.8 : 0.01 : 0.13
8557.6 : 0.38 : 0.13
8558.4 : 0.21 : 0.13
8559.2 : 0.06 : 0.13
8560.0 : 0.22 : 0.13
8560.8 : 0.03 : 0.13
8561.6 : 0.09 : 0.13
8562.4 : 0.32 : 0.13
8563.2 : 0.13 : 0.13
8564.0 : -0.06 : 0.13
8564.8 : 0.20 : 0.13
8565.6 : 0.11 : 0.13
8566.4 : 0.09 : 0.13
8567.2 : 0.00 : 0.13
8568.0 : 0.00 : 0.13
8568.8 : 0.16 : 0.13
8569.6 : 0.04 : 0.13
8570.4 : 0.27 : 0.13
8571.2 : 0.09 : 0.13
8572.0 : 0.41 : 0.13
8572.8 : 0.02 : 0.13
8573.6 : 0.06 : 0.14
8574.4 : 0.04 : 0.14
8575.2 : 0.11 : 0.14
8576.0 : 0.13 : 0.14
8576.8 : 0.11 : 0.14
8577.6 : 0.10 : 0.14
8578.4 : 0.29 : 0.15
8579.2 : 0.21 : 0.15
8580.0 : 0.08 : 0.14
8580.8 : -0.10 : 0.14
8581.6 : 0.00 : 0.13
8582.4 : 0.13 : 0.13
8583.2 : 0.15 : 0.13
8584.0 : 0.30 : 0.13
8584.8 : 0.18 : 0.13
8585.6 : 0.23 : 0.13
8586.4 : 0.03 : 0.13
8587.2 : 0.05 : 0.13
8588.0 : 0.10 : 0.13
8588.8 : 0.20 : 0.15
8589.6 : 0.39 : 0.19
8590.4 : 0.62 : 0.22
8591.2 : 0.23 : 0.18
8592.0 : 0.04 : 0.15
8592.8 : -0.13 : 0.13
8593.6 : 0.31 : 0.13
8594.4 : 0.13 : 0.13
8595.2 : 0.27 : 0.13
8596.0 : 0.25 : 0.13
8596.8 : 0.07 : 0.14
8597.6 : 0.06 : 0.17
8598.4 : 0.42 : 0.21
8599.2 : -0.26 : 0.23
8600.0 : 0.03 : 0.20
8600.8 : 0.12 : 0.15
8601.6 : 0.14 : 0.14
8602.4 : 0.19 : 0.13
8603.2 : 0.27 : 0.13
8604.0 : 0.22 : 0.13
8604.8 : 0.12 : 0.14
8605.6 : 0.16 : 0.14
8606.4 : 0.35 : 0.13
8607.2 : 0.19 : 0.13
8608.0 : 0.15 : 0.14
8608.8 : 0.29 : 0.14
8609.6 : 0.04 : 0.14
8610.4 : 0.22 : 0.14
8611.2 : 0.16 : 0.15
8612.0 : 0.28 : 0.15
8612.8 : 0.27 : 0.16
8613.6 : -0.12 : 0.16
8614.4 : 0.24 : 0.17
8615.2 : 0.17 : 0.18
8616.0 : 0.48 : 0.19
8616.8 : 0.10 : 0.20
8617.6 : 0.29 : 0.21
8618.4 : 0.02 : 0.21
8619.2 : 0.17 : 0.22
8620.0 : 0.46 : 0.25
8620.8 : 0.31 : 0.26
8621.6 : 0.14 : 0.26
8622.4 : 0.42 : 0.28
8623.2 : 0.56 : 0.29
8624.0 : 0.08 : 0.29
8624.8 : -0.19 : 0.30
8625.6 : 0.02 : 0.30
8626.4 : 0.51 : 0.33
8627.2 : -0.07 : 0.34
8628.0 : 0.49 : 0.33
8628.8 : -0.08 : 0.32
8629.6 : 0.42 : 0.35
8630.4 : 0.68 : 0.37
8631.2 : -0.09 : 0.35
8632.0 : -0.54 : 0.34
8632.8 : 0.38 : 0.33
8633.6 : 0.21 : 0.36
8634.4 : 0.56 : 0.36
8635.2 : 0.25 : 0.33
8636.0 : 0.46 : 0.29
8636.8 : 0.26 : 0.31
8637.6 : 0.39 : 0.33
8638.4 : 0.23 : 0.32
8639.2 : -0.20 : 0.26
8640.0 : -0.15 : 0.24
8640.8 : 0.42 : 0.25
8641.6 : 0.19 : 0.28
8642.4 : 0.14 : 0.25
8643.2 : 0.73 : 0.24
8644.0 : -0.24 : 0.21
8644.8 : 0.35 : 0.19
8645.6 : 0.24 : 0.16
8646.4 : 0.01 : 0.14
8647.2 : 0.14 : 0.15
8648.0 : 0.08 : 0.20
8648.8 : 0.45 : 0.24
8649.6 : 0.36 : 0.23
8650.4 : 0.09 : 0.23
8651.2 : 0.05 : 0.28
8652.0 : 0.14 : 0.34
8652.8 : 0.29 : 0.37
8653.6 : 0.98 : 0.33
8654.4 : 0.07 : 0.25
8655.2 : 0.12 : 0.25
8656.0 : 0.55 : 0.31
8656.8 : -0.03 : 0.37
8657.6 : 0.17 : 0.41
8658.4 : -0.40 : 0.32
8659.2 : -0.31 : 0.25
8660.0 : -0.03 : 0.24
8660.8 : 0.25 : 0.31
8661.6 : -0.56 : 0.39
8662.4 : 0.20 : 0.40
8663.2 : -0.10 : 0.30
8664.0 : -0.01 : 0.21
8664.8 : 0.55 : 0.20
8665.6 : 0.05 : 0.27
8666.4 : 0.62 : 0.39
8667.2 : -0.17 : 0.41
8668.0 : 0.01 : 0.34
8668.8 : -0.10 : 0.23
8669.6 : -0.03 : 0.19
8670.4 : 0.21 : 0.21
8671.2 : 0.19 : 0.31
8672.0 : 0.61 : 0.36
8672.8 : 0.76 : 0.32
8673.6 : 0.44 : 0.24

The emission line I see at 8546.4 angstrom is H-beta 4861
